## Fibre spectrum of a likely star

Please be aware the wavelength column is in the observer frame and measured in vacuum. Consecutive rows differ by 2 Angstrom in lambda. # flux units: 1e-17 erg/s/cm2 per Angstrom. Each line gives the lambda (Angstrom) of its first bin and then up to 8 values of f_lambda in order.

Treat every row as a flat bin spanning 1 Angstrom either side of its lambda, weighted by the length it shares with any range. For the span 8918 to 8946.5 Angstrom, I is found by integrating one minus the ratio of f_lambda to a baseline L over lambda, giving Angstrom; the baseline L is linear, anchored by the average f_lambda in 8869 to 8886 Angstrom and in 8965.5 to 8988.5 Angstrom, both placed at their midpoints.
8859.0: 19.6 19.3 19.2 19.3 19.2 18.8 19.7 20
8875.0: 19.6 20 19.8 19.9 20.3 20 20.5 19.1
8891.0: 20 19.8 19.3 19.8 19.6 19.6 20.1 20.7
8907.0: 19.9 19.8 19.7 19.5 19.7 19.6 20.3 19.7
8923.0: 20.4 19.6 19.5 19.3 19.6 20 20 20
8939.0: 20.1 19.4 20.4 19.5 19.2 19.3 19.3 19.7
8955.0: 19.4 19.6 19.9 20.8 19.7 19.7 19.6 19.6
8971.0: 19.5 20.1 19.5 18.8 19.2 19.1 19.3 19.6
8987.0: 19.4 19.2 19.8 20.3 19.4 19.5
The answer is -0.3 Angstrom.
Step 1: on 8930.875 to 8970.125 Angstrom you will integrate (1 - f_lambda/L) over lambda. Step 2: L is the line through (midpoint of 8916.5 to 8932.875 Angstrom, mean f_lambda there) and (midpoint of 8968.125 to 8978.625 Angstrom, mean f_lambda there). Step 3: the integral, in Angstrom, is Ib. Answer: -0.25 Angstrom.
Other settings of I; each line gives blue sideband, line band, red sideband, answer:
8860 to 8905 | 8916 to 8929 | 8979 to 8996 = -0.12 Angstrom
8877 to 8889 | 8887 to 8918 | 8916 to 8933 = 0.19 Angstrom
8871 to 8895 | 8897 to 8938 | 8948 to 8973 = -0.07 Angstrom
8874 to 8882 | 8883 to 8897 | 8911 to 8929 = -0.01 Angstrom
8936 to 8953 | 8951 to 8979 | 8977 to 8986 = -0.33 Angstrom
